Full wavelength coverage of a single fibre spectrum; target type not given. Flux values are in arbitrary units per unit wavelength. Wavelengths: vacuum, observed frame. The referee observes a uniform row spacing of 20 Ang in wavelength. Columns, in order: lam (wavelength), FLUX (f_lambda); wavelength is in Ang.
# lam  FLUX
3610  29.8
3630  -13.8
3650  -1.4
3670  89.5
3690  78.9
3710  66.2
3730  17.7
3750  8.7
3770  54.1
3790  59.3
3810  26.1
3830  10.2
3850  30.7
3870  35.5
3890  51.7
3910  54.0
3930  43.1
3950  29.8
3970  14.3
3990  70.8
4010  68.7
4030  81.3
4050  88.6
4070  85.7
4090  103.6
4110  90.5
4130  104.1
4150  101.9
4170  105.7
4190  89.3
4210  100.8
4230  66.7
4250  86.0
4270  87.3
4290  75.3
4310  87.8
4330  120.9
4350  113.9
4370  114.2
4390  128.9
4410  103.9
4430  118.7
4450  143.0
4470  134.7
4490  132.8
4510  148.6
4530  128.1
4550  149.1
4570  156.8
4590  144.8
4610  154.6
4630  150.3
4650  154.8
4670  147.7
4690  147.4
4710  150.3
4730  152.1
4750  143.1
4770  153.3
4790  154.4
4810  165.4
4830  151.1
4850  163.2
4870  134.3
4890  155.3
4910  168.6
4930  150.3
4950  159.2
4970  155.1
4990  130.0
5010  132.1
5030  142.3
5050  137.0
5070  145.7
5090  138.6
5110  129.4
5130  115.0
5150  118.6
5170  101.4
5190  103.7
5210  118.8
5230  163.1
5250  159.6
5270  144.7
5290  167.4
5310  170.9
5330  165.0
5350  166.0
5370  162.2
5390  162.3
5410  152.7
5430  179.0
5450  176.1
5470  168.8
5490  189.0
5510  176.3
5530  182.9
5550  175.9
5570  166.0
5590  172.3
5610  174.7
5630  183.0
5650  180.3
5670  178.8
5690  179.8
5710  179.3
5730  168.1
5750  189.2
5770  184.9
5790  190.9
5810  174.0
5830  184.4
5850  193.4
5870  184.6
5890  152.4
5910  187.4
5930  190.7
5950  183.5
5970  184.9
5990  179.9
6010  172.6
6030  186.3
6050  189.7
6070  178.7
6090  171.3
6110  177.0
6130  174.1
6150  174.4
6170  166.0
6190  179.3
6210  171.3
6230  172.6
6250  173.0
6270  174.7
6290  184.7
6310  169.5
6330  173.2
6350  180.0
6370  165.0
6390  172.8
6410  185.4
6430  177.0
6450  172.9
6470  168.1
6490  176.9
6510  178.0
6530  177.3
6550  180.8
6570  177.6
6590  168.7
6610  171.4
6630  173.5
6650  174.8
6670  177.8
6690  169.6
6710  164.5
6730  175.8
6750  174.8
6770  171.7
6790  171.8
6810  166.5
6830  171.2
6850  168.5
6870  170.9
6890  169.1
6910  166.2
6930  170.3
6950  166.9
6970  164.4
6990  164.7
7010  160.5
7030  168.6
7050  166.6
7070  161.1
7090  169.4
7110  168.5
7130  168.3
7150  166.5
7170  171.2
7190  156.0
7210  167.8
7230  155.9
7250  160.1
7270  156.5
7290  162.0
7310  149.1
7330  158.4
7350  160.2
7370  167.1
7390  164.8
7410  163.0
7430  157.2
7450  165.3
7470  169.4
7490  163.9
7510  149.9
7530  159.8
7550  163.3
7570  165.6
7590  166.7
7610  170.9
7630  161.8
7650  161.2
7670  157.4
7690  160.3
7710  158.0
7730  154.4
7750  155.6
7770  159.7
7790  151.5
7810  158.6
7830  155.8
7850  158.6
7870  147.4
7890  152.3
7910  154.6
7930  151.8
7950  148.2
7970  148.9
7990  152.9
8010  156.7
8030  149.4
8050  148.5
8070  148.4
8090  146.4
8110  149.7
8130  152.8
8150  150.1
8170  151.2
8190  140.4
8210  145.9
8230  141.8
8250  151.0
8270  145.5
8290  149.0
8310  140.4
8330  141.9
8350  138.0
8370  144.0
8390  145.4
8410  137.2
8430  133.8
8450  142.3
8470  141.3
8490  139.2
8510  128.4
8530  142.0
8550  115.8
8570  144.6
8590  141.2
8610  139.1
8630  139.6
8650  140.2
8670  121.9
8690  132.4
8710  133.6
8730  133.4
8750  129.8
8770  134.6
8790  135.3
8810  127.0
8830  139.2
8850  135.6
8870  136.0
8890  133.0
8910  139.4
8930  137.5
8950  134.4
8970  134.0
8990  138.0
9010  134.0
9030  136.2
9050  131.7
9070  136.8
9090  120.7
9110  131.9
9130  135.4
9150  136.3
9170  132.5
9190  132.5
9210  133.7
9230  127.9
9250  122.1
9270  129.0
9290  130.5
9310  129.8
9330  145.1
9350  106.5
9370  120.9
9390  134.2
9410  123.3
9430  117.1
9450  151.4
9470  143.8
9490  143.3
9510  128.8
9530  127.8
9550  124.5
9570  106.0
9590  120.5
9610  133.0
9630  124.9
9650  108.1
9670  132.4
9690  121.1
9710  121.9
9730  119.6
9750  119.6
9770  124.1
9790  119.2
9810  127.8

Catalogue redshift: 0.00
